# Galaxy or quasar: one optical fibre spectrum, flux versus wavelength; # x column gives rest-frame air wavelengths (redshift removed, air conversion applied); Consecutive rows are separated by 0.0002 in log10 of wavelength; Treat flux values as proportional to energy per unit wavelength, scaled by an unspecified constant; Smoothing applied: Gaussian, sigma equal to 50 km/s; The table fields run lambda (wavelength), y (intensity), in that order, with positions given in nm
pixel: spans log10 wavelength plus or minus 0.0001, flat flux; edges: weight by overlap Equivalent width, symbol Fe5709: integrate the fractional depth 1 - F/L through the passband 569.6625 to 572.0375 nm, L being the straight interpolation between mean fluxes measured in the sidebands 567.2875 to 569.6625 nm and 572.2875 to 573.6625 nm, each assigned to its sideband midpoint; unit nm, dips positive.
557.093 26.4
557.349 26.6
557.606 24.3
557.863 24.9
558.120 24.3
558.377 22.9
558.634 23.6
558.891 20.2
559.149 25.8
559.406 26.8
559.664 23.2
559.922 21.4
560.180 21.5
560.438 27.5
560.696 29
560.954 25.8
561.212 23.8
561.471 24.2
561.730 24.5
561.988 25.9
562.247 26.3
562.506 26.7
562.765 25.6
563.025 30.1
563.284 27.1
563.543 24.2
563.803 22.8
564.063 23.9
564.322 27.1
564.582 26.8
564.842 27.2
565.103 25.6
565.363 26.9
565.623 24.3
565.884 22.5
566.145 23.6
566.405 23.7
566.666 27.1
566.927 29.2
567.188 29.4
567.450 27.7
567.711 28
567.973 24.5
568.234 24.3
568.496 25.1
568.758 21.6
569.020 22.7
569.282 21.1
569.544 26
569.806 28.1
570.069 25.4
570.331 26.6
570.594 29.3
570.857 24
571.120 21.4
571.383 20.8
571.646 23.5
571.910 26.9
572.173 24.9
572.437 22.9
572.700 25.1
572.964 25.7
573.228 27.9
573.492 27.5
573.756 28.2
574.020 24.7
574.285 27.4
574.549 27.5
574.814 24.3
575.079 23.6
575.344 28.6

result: 0.015 nm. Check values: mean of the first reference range 24.6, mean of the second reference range 25.9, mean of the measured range 25.1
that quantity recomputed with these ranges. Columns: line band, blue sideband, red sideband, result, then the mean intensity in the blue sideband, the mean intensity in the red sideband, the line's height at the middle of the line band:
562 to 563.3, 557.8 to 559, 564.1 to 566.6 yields -0.14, 23.1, 25.3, 24.5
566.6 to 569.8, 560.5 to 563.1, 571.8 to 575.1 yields 0.05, 26.1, 26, 26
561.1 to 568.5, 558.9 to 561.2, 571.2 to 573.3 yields -0.33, 24.8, 24.5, 24.7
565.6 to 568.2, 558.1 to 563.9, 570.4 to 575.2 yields -0.09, 24.9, 25.3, 25.1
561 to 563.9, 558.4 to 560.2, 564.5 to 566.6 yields -0.17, 23.3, 25.1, 24.2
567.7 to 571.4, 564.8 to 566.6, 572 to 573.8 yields 0.12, 24.8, 26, 25.4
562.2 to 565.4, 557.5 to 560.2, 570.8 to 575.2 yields -0.27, 23.6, 25.1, 24.1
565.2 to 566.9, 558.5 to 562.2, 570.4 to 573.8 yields -0.01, 24.6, 25.2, 24.9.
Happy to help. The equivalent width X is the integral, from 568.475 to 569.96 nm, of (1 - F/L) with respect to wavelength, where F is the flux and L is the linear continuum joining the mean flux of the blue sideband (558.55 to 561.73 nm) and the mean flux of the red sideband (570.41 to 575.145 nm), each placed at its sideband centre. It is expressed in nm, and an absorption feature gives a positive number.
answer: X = 0.06 nm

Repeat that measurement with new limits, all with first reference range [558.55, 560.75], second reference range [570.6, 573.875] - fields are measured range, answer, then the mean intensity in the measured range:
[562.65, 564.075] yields -0.077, 25.7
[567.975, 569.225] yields 0.071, 23.4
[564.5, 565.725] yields -0.080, 26.2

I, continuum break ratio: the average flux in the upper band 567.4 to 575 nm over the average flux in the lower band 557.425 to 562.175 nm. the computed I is 1.03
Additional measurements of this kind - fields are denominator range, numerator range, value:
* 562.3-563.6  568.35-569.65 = 0.87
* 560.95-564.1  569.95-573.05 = 0.97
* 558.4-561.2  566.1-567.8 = 1.11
